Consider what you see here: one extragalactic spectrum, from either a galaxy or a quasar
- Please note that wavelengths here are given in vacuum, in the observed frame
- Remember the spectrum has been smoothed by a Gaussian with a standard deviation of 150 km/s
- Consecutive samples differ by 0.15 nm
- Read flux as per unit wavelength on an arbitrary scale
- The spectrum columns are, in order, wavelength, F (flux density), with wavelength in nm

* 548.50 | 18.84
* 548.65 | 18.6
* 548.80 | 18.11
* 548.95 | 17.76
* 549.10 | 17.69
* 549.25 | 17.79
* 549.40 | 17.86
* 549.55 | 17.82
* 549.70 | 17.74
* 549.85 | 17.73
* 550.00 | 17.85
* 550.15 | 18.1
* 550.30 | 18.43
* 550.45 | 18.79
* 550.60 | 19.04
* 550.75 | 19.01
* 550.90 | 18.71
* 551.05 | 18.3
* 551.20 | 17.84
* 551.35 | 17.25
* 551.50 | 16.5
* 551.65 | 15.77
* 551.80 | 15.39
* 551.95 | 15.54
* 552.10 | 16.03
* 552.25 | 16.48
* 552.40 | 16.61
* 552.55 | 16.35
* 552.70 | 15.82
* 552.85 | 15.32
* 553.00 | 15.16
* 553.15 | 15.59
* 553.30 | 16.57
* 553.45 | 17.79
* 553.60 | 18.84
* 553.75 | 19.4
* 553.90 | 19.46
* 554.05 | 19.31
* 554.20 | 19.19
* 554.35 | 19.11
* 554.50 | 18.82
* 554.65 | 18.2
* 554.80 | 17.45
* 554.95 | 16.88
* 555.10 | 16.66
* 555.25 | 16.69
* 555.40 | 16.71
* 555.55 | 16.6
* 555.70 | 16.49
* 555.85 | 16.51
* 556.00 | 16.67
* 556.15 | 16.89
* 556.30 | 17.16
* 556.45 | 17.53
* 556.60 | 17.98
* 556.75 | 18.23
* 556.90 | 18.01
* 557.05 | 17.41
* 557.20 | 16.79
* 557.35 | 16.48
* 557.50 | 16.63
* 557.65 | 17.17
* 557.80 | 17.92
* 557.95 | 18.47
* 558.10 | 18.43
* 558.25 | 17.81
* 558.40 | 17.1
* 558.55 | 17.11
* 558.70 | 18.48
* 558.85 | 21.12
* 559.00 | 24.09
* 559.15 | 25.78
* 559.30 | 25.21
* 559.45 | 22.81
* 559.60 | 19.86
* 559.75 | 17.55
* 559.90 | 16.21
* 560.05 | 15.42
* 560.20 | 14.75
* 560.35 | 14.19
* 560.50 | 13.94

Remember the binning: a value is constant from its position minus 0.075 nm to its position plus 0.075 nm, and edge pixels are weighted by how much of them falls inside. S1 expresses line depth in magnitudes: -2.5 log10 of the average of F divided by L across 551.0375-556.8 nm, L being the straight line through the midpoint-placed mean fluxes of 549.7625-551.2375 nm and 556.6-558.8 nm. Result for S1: 0.05 mag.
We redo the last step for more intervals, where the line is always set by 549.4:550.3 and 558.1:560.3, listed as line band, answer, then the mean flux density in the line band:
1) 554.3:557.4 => 0.095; 17.3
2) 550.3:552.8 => 0.065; 17.1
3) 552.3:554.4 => 0.063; 17.4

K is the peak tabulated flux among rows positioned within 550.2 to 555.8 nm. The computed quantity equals 19.46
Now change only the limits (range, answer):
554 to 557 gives 19.31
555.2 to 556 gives 16.71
